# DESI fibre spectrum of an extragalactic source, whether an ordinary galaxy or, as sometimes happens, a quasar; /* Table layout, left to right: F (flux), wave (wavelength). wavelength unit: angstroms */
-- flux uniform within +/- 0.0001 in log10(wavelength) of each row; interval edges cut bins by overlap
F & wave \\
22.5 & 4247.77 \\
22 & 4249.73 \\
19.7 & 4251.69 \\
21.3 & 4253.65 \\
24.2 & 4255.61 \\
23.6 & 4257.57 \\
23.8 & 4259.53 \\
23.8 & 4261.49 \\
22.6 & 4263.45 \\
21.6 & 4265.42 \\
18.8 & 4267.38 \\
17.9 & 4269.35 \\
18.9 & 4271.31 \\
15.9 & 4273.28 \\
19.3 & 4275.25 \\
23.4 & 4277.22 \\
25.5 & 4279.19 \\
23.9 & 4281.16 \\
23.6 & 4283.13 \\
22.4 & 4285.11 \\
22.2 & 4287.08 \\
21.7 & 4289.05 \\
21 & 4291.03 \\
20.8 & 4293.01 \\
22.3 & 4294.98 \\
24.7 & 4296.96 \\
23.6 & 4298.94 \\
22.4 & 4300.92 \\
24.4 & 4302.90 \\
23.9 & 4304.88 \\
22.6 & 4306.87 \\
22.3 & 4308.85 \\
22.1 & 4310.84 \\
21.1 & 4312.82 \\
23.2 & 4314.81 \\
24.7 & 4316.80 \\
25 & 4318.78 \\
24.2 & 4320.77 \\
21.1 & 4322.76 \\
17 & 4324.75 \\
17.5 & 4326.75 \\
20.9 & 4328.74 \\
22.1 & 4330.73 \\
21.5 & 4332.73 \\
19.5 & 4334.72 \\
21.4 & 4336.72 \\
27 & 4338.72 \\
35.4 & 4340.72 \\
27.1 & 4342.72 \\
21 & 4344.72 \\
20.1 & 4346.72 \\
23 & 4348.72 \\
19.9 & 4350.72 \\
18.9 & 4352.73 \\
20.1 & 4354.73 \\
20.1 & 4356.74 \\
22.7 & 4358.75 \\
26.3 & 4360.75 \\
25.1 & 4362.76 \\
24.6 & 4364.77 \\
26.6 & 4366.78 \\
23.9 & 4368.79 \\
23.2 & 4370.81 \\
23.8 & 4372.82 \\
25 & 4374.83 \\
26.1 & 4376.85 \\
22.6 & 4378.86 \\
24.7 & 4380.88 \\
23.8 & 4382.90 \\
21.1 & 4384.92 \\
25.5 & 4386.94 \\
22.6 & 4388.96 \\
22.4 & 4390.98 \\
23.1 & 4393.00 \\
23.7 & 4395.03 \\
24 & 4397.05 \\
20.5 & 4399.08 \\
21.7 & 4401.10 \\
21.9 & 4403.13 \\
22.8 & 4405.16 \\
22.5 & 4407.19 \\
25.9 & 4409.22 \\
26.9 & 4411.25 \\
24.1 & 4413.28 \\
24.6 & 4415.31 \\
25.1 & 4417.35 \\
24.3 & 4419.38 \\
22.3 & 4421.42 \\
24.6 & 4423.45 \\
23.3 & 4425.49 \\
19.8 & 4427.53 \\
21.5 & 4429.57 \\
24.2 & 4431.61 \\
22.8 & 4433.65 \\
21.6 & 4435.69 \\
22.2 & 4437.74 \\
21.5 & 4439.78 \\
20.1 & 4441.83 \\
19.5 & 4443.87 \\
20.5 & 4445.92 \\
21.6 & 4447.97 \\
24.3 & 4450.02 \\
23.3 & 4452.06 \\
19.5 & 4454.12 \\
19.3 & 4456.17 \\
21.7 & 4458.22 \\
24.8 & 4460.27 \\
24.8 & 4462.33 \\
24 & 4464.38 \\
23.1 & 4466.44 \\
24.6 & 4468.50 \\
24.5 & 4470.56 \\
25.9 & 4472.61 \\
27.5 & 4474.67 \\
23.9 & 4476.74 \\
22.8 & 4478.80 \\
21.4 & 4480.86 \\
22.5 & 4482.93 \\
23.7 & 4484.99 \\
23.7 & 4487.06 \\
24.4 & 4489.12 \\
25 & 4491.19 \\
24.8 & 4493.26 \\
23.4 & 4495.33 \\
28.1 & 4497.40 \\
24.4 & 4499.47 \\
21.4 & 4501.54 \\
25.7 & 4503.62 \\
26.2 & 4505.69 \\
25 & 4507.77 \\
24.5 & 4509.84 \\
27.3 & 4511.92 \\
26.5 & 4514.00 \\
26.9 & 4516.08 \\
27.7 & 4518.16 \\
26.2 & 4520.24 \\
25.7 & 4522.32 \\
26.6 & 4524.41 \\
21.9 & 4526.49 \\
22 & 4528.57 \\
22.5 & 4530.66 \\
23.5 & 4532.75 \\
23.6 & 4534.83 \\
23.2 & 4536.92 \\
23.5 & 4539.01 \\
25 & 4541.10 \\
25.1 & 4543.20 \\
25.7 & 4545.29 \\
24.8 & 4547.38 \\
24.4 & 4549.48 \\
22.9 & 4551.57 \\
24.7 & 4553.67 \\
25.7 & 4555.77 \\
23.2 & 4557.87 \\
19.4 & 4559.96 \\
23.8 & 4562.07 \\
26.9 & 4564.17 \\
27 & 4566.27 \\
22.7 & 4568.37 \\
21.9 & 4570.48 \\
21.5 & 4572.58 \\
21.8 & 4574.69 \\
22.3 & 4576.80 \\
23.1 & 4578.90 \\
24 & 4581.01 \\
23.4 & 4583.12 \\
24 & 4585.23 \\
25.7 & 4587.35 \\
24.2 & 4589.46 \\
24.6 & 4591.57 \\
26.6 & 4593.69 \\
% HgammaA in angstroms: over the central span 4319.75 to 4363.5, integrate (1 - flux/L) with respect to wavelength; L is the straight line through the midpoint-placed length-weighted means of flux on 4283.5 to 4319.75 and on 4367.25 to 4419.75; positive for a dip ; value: 1.6 angstroms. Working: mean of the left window 22.8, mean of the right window 23.7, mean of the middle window 22.3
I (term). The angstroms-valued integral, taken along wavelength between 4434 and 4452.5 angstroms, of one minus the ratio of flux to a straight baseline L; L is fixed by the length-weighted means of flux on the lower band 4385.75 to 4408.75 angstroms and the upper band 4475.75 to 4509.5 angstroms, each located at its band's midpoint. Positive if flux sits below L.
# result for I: 1.5 angstroms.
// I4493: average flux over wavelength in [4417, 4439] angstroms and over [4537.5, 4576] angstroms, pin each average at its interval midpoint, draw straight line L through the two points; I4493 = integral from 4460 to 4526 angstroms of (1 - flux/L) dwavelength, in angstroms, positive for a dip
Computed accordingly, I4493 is -4.4 angstroms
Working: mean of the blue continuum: 22.8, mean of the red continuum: 23.9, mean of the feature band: 24.9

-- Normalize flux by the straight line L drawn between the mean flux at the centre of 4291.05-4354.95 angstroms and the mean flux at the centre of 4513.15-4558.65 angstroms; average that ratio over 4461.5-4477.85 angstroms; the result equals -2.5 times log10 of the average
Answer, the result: -0.04 mag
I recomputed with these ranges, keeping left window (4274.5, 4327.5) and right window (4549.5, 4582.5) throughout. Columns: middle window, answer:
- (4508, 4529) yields -2.1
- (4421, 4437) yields 0.3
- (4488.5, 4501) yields -0.9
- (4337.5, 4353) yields -1.1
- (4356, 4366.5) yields -0.6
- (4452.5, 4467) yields 0.4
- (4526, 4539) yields 0.2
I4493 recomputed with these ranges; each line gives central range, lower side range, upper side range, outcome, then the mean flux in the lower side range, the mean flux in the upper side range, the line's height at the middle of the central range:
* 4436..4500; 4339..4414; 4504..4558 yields 2.9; 23.6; 24.8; 24.3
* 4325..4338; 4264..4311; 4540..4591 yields 1.0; 21.9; 23.9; 22.2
